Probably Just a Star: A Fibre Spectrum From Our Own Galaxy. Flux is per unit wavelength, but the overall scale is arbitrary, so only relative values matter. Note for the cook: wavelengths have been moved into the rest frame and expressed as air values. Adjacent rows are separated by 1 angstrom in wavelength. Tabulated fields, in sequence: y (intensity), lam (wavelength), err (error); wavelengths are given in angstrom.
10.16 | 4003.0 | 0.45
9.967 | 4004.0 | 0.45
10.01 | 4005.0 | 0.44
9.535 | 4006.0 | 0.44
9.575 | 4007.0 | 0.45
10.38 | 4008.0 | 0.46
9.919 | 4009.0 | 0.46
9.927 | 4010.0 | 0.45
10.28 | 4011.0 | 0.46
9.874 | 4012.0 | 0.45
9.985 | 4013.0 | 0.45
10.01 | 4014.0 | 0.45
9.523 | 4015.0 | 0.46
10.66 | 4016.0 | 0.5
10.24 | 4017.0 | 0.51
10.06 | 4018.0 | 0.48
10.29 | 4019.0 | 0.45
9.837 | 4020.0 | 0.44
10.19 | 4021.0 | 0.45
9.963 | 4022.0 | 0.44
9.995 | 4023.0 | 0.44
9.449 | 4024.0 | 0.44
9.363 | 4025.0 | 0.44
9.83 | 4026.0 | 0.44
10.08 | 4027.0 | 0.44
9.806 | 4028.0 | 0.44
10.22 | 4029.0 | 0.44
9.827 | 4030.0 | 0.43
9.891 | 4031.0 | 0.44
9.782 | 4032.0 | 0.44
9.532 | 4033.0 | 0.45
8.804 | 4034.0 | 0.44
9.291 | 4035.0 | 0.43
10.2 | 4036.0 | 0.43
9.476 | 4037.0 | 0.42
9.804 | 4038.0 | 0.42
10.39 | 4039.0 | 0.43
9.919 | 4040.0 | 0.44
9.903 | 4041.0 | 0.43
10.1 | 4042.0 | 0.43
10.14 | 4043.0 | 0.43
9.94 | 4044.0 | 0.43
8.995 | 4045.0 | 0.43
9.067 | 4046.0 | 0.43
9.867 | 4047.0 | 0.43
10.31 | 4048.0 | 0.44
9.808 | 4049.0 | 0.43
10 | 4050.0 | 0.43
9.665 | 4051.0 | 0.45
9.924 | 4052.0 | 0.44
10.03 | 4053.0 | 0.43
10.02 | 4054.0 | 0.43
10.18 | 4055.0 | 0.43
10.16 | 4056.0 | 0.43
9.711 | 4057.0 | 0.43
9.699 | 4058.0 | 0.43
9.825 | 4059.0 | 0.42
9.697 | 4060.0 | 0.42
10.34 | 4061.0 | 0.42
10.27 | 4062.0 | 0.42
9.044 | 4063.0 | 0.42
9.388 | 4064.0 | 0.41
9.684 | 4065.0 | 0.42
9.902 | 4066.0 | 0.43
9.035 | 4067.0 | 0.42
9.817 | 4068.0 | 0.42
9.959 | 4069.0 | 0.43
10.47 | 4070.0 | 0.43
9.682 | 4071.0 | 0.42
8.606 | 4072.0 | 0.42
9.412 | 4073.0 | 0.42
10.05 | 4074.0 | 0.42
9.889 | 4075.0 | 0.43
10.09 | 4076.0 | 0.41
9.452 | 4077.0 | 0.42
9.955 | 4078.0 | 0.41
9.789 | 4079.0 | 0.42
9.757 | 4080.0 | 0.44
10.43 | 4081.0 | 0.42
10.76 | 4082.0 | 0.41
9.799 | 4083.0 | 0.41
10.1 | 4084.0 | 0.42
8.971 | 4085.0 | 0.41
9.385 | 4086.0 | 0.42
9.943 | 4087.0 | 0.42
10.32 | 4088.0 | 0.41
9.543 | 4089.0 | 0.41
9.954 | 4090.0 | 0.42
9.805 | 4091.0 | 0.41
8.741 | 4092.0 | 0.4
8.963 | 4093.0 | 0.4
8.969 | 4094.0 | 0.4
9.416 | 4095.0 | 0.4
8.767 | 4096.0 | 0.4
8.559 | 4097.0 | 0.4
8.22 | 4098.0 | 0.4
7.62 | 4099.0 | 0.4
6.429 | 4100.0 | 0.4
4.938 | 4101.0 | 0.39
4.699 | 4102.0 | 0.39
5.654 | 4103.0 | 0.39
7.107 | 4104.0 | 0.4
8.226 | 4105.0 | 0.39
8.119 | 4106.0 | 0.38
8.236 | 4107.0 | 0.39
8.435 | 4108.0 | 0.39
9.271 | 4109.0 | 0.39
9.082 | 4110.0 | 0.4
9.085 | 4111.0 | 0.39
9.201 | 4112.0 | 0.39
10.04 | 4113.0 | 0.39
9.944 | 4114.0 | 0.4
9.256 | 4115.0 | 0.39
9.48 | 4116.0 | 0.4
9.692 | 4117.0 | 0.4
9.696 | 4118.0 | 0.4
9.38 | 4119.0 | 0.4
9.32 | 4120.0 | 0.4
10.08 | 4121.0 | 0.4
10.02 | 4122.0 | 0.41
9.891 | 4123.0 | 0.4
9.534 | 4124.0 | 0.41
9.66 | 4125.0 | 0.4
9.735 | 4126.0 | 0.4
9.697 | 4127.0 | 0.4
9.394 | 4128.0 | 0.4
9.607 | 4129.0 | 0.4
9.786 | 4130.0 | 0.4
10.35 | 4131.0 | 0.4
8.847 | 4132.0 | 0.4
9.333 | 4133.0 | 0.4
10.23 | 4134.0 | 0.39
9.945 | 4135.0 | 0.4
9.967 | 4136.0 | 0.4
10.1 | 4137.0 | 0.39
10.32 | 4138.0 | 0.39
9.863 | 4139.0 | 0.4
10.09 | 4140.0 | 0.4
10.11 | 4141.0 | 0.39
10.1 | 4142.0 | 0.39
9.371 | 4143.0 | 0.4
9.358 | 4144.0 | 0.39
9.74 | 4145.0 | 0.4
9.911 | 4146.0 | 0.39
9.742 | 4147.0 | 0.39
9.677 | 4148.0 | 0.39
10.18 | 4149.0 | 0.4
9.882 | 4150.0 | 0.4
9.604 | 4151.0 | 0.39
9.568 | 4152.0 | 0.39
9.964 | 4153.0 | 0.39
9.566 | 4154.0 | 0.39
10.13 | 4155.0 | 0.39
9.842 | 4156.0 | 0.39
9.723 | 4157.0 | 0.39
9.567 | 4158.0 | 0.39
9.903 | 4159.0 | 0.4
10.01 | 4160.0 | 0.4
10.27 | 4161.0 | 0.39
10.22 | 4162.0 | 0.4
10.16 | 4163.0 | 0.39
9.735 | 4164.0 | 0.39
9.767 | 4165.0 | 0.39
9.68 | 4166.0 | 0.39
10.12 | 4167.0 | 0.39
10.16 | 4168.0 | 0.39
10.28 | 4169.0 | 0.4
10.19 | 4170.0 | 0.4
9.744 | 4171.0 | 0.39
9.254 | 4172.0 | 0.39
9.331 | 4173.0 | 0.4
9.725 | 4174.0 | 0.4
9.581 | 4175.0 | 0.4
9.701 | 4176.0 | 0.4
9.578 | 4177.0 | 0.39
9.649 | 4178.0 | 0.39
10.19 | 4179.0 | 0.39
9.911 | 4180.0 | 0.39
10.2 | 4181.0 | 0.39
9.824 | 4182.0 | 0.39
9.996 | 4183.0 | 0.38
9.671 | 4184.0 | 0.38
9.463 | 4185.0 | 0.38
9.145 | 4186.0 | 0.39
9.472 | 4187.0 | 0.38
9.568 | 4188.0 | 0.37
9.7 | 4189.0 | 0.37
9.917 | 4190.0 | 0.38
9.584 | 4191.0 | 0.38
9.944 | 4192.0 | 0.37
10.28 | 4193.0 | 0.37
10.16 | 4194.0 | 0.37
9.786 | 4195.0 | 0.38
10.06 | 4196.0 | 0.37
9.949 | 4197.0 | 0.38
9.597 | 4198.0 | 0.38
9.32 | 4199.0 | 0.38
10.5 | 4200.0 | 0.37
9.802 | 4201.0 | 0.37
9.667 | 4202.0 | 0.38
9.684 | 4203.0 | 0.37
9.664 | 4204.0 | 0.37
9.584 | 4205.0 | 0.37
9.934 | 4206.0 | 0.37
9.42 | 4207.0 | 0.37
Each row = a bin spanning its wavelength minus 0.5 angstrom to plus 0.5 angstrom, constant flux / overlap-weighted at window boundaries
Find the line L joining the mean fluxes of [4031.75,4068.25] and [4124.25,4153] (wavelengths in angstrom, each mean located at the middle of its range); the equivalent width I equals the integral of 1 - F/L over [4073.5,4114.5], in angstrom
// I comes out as 3.62 angstrom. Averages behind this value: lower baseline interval 9.78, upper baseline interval 9.79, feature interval 8.92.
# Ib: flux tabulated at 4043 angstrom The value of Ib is 10.14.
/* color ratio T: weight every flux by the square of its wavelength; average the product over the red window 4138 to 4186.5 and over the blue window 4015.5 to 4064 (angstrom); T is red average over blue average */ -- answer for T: 1.06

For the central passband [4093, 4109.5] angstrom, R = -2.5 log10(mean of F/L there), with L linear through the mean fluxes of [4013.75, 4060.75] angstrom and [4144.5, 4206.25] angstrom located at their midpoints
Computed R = 0.266 mag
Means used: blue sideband 9.86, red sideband 9.82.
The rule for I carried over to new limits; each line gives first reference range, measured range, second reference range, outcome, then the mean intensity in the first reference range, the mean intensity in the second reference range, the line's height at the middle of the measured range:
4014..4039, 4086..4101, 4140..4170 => 1.6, 9.85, 9.88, 9.87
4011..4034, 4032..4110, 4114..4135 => 3.7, 9.91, 9.66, 9.79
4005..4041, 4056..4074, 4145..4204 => 0.3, 9.89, 9.82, 9.87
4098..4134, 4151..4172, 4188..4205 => -1.1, 8.84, 9.83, 9.4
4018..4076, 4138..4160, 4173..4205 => -0.1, 9.8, 9.77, 9.78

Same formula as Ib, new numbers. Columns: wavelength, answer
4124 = 9.534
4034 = 8.804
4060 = 9.697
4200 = 10.5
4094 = 8.969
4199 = 9.32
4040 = 9.919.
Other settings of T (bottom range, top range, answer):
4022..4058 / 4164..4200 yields 1.07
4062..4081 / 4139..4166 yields 1.06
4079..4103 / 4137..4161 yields 1.15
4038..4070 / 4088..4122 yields 0.90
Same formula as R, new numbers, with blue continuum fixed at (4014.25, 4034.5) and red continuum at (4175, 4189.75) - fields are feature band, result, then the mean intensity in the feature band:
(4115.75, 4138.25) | 0.00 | 9.74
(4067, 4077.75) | 0.01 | 9.71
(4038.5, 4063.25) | 0.00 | 9.89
